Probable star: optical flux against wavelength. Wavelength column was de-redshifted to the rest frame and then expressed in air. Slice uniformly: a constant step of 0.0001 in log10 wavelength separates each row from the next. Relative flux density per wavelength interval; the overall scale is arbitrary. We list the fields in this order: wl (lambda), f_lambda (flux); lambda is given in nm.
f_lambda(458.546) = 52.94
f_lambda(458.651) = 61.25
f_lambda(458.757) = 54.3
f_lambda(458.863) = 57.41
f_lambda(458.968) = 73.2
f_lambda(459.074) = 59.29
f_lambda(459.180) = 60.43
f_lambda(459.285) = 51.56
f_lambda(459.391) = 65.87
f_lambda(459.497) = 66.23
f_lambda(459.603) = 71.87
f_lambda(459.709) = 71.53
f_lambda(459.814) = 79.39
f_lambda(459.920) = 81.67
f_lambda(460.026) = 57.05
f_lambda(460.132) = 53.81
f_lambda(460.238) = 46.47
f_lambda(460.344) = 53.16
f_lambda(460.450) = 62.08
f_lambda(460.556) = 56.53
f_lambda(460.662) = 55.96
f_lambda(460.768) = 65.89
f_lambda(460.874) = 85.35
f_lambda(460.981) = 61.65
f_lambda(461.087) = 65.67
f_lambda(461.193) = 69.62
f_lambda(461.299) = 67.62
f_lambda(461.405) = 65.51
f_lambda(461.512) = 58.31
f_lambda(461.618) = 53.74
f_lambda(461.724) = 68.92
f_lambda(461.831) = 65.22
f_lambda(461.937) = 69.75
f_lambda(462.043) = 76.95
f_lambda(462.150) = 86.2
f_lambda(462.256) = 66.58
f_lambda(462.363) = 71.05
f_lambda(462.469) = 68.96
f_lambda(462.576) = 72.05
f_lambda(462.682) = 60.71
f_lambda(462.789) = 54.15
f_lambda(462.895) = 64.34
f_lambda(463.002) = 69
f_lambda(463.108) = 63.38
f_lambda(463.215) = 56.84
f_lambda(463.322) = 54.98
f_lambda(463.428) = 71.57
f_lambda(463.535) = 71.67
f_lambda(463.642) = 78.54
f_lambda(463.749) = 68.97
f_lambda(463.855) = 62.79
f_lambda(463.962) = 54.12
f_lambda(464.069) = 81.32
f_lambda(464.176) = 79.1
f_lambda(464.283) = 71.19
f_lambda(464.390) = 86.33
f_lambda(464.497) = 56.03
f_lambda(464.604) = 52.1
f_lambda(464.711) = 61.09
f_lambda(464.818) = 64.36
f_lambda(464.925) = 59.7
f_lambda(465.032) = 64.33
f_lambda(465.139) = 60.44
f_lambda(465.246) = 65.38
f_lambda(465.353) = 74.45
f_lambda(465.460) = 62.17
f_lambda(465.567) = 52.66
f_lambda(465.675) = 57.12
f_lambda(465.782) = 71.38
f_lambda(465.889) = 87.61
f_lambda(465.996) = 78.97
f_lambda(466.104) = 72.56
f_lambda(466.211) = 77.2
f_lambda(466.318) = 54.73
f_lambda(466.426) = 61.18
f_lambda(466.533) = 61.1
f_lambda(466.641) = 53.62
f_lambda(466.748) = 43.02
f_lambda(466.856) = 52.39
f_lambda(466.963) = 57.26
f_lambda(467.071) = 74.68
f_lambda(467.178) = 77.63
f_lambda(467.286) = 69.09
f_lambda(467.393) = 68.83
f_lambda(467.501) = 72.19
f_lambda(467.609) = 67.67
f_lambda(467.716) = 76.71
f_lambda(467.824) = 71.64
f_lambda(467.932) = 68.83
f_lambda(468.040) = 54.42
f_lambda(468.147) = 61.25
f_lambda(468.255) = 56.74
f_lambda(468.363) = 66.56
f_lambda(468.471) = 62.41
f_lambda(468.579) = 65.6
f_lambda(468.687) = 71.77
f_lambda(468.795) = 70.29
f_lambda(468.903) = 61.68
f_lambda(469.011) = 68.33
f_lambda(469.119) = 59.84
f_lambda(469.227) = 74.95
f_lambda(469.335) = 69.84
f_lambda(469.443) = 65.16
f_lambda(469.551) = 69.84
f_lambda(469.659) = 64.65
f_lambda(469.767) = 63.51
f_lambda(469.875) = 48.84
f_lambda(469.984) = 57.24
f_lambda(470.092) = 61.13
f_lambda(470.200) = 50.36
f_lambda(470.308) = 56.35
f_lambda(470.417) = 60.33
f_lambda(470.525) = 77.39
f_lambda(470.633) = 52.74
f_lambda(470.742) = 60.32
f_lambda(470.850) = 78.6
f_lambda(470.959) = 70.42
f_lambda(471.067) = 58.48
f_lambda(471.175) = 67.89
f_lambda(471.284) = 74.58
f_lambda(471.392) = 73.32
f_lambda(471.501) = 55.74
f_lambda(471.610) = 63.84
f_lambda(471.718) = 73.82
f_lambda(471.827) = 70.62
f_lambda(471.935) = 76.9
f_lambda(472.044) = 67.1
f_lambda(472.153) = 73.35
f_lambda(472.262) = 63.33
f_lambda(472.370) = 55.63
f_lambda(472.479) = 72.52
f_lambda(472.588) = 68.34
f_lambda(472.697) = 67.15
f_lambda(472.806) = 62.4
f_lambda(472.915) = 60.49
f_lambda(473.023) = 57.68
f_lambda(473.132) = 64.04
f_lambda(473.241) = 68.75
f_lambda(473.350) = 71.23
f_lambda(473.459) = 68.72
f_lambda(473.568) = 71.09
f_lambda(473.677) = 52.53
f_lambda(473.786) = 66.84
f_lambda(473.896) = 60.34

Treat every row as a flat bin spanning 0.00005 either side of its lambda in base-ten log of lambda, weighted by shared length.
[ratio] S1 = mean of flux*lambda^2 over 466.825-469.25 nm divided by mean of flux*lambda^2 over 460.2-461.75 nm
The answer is 1.10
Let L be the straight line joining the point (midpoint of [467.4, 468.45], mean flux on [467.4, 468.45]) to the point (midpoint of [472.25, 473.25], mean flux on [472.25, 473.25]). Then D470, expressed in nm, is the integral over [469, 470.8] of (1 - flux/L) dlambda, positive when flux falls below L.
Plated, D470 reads 0.082 nm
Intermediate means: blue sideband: 66.2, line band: 62.3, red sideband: 63.9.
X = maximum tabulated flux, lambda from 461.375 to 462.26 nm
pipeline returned 86.2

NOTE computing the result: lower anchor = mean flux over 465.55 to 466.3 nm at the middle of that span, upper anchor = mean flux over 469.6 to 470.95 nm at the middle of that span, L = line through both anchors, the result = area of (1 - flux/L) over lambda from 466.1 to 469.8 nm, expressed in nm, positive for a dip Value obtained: 0.07 nm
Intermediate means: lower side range 71.2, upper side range 61.3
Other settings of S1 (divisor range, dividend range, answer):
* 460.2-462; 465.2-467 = 1.03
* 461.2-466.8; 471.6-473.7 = 1.05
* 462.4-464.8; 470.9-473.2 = 1.04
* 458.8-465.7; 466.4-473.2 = 1.03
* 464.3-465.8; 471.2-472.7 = 1.11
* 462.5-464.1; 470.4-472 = 1.07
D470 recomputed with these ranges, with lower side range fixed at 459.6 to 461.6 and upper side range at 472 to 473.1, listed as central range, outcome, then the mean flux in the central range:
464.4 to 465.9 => 0.02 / 63.5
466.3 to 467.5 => 0.05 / 61.9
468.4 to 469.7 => -0.05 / 67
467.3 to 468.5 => -0.03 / 66.3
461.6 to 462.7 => -0.09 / 69.9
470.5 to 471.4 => -0.04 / 67.7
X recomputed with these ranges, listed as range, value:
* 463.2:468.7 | 87.61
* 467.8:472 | 78.6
